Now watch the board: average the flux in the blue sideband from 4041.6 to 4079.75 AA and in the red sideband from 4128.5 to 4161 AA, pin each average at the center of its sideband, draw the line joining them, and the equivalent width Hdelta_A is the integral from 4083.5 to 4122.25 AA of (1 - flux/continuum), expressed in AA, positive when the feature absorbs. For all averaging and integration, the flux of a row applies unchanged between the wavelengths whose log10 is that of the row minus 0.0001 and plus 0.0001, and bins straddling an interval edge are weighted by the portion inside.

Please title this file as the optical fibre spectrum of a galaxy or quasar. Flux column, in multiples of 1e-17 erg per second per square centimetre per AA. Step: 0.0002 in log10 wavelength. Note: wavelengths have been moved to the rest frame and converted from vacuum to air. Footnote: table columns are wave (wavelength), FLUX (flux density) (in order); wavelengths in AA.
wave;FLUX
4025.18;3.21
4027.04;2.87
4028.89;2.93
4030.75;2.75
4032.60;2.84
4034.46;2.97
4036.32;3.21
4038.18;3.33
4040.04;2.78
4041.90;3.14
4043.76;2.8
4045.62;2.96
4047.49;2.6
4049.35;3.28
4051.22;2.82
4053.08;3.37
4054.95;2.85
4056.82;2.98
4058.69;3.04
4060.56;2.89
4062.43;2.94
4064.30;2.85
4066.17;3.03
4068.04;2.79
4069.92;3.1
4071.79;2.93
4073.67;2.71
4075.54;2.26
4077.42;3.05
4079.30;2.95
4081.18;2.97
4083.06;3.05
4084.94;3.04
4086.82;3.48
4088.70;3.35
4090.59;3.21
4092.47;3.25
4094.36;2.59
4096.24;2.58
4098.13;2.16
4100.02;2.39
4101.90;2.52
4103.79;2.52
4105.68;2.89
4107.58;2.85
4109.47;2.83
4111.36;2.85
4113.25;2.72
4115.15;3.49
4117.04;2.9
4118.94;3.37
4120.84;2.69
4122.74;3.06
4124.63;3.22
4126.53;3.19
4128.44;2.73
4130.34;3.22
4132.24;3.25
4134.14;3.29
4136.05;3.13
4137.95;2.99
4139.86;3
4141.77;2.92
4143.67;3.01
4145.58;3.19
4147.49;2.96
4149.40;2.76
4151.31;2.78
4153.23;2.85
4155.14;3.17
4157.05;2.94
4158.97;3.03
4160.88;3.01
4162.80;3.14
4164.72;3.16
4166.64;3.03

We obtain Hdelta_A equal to 1.1 AA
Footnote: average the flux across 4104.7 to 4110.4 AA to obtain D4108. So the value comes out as 2.85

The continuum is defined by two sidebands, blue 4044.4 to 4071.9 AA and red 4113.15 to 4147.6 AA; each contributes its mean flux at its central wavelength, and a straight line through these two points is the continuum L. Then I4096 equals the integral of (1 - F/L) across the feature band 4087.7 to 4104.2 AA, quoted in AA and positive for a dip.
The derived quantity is 1.55 AA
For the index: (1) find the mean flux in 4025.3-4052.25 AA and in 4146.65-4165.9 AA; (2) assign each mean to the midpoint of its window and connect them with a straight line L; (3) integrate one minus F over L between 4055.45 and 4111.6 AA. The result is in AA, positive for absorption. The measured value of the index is 1.9 AA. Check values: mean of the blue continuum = 2.96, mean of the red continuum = 2.98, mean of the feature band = 2.87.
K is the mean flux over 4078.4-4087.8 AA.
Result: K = 3.1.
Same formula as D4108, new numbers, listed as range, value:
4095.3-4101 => 2.38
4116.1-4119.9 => 3.13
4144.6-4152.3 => 2.92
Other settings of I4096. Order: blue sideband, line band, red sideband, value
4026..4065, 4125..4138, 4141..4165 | -0.6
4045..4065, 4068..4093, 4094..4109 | -2.5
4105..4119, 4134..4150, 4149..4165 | -0.2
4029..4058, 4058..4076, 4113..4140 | 0.9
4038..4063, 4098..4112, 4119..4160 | 1.7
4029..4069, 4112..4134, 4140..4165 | -0.7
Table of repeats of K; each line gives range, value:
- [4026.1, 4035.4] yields 2.87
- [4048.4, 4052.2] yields 3.06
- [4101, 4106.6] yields 2.64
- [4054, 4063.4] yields 2.94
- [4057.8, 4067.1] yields 2.95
